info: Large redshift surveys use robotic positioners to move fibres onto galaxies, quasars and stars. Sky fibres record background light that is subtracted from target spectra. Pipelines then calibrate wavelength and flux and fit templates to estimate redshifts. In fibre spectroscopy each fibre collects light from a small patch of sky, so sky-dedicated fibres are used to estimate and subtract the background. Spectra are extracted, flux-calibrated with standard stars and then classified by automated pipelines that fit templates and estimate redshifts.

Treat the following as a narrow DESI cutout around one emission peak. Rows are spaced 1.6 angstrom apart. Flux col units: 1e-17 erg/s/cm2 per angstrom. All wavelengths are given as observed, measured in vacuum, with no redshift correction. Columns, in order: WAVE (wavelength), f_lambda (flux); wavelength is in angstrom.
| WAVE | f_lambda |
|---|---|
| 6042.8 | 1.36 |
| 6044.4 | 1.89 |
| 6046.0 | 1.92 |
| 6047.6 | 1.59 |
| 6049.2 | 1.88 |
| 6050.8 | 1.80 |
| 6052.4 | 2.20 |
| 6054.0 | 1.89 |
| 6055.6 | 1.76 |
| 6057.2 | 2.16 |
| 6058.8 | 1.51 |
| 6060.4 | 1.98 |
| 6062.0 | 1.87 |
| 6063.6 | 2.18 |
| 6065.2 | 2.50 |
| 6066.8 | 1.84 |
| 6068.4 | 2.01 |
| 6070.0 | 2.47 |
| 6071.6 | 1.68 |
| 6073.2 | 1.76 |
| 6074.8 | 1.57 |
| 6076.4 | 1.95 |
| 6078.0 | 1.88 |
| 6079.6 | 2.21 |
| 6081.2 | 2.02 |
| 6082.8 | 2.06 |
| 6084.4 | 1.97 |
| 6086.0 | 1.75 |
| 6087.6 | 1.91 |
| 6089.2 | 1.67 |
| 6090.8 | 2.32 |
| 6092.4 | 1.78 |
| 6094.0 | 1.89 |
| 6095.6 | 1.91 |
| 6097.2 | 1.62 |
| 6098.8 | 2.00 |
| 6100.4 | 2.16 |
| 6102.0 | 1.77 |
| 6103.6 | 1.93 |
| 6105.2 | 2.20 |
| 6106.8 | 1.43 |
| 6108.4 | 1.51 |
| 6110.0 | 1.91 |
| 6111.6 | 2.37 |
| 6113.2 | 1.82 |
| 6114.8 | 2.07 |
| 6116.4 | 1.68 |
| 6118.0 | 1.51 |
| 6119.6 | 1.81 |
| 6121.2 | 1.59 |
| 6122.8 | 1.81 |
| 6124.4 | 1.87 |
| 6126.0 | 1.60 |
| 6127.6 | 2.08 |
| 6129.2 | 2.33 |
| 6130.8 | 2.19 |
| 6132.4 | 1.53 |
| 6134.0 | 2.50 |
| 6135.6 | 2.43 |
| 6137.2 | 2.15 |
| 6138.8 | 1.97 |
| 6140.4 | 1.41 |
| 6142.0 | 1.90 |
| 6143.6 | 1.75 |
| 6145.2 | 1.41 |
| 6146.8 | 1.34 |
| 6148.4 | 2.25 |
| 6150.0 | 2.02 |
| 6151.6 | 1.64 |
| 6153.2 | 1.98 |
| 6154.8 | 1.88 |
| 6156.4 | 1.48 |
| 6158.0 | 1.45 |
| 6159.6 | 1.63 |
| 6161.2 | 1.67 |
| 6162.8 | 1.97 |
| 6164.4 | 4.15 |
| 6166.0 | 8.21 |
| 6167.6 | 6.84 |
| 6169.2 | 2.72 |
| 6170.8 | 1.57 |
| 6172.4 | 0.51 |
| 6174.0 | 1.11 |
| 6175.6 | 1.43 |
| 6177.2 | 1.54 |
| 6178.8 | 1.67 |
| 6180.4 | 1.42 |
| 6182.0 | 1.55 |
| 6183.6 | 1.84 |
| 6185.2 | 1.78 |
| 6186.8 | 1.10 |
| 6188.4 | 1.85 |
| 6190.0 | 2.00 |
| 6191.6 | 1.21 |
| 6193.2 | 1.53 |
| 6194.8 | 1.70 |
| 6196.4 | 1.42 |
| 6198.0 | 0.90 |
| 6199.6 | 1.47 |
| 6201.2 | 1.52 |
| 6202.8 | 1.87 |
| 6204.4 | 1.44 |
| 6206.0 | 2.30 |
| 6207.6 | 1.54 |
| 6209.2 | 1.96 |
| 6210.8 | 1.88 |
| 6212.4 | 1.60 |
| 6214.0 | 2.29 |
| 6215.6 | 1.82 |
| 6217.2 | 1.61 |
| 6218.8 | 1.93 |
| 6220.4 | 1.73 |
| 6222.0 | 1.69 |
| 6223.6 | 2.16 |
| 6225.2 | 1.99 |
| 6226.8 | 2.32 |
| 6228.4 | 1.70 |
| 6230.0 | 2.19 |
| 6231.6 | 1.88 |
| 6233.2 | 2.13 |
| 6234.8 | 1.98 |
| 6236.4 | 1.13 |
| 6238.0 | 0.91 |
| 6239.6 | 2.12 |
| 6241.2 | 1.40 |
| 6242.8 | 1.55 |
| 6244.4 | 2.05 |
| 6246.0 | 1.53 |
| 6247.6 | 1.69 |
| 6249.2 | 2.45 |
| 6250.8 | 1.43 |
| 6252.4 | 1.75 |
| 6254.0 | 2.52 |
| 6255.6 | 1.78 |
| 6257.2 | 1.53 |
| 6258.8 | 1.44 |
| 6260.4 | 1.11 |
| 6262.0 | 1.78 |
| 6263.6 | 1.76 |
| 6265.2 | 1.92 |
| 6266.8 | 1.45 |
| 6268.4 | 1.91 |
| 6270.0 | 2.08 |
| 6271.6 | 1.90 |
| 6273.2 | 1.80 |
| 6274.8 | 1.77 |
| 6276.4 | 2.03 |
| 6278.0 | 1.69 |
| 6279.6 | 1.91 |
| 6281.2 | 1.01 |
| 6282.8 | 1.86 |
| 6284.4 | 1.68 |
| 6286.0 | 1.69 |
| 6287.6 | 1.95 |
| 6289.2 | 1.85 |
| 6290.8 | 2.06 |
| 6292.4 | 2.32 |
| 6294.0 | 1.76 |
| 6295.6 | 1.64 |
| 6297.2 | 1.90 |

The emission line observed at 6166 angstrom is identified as Hbeta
